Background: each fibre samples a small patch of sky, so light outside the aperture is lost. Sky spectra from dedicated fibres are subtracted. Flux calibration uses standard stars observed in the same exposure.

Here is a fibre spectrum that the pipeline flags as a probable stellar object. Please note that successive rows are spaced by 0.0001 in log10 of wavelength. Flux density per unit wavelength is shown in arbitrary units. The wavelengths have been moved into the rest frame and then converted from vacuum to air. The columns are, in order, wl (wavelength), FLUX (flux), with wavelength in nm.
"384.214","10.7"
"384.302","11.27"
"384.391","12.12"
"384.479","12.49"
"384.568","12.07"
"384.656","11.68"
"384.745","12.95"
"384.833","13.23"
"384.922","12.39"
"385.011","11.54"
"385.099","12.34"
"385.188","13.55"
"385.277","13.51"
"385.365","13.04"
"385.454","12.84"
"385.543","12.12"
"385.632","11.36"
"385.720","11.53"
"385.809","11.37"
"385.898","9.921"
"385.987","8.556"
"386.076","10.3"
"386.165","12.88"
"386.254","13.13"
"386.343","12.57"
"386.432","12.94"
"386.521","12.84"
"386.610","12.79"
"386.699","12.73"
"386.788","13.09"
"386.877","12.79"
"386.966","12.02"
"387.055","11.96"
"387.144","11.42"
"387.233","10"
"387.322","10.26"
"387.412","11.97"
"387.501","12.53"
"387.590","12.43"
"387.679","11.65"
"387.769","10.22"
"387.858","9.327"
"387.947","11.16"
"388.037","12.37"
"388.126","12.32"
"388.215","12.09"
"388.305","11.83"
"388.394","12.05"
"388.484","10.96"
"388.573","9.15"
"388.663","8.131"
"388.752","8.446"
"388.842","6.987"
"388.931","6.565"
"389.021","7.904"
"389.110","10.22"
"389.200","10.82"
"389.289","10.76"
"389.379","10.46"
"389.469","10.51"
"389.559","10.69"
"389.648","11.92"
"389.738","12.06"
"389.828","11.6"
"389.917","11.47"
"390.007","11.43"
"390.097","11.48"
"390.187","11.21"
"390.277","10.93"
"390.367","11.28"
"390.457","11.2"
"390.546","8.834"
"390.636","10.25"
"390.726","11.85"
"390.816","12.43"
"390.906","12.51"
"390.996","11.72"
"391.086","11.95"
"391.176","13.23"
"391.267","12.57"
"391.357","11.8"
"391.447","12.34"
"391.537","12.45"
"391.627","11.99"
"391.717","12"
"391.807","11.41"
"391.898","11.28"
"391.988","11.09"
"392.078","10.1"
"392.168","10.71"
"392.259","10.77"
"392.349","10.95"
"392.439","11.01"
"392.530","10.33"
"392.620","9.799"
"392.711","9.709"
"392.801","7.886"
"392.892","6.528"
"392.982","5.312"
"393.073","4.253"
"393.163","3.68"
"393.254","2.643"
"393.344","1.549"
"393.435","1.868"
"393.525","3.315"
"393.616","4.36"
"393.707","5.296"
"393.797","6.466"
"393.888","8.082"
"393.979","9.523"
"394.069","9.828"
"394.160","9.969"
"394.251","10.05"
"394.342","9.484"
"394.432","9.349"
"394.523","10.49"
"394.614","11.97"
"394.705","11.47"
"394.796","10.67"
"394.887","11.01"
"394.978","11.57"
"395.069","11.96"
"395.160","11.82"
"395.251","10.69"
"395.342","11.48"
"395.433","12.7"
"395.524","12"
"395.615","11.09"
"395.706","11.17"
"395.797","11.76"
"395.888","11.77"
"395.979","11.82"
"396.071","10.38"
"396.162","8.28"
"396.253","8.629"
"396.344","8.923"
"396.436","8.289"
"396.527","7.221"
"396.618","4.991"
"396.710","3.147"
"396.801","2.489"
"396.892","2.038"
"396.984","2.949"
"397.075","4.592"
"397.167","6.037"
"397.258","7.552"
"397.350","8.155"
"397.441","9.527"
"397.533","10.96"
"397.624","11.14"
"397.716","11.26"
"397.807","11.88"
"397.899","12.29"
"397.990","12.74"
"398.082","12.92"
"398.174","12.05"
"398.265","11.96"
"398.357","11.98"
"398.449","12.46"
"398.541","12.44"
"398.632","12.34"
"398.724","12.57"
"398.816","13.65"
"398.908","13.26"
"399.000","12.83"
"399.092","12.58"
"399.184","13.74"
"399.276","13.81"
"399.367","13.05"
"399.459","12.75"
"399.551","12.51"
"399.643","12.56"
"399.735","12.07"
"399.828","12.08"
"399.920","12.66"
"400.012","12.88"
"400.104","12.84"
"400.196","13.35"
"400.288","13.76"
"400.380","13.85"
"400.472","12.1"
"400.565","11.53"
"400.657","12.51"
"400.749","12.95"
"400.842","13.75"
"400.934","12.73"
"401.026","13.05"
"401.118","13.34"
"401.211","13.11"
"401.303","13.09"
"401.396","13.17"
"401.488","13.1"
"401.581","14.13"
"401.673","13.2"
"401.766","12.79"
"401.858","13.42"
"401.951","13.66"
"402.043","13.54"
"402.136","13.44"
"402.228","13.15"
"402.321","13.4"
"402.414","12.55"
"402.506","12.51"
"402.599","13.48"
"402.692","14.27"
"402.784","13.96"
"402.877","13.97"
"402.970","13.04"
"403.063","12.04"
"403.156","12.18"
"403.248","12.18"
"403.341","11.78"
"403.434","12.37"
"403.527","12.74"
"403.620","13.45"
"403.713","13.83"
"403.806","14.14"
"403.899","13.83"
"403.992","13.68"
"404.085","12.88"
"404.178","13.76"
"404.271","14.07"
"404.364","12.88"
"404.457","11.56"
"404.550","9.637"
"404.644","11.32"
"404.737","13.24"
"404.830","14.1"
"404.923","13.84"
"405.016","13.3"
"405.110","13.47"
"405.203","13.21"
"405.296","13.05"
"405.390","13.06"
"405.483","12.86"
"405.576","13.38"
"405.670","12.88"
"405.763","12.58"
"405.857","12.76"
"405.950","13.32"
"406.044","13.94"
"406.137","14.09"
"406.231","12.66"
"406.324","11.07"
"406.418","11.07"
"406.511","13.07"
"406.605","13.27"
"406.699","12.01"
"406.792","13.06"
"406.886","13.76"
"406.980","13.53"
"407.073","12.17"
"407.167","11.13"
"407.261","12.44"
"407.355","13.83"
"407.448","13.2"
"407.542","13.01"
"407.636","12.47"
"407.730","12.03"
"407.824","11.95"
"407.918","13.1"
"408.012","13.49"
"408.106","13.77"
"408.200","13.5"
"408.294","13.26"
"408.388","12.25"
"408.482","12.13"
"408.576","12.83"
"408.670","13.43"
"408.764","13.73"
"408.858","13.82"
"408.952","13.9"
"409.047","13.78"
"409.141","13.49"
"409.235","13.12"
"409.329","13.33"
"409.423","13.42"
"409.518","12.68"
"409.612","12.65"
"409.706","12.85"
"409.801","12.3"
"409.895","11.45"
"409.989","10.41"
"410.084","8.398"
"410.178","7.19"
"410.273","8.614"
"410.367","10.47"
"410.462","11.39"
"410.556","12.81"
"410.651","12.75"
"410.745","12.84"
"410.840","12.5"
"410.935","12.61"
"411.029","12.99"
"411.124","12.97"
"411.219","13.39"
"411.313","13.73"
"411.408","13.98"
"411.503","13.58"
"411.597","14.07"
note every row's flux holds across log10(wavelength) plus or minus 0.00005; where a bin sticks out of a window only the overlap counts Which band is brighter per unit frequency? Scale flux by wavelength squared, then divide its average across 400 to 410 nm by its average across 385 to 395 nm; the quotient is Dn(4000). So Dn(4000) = 1.35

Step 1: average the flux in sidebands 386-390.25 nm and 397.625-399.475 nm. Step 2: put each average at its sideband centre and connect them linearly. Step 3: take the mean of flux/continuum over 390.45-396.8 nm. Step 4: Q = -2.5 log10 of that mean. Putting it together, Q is 0.24 mag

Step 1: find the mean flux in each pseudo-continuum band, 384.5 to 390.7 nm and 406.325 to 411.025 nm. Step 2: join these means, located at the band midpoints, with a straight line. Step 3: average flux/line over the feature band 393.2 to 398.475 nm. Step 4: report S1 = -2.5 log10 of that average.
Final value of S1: 0.29 mag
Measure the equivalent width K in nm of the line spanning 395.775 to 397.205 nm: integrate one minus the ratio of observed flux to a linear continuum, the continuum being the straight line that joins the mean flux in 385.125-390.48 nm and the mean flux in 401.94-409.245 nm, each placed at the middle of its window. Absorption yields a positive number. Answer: 0.60 nm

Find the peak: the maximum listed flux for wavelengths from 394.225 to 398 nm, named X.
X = 12.74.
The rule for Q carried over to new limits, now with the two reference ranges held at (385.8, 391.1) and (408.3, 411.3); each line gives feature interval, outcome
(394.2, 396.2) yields 0.04 mag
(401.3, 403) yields -0.13 mag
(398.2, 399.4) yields -0.10 mag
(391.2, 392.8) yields 0.02 mag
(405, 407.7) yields -0.07 mag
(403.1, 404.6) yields -0.07 mag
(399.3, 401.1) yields -0.09 mag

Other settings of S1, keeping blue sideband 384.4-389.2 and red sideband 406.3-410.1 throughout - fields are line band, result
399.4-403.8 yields -0.058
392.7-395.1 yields 0.476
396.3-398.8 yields 0.306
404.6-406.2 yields -0.054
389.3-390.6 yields 0.054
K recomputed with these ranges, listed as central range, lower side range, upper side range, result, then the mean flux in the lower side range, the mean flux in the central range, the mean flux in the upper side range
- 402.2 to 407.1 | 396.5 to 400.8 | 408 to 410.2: -0.46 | 10.9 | 13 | 12.6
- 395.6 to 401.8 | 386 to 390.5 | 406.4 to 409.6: 0.50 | 11.1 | 11.2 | 13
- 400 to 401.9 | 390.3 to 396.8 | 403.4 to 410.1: -0.28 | 9.53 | 13.1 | 12.9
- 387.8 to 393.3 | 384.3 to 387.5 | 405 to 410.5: 0.83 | 12.1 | 10.3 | 12.6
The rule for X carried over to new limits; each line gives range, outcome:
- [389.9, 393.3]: 13.23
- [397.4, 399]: 13.65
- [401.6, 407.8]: 14.27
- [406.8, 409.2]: 13.9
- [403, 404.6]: 14.14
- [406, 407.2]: 14.09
